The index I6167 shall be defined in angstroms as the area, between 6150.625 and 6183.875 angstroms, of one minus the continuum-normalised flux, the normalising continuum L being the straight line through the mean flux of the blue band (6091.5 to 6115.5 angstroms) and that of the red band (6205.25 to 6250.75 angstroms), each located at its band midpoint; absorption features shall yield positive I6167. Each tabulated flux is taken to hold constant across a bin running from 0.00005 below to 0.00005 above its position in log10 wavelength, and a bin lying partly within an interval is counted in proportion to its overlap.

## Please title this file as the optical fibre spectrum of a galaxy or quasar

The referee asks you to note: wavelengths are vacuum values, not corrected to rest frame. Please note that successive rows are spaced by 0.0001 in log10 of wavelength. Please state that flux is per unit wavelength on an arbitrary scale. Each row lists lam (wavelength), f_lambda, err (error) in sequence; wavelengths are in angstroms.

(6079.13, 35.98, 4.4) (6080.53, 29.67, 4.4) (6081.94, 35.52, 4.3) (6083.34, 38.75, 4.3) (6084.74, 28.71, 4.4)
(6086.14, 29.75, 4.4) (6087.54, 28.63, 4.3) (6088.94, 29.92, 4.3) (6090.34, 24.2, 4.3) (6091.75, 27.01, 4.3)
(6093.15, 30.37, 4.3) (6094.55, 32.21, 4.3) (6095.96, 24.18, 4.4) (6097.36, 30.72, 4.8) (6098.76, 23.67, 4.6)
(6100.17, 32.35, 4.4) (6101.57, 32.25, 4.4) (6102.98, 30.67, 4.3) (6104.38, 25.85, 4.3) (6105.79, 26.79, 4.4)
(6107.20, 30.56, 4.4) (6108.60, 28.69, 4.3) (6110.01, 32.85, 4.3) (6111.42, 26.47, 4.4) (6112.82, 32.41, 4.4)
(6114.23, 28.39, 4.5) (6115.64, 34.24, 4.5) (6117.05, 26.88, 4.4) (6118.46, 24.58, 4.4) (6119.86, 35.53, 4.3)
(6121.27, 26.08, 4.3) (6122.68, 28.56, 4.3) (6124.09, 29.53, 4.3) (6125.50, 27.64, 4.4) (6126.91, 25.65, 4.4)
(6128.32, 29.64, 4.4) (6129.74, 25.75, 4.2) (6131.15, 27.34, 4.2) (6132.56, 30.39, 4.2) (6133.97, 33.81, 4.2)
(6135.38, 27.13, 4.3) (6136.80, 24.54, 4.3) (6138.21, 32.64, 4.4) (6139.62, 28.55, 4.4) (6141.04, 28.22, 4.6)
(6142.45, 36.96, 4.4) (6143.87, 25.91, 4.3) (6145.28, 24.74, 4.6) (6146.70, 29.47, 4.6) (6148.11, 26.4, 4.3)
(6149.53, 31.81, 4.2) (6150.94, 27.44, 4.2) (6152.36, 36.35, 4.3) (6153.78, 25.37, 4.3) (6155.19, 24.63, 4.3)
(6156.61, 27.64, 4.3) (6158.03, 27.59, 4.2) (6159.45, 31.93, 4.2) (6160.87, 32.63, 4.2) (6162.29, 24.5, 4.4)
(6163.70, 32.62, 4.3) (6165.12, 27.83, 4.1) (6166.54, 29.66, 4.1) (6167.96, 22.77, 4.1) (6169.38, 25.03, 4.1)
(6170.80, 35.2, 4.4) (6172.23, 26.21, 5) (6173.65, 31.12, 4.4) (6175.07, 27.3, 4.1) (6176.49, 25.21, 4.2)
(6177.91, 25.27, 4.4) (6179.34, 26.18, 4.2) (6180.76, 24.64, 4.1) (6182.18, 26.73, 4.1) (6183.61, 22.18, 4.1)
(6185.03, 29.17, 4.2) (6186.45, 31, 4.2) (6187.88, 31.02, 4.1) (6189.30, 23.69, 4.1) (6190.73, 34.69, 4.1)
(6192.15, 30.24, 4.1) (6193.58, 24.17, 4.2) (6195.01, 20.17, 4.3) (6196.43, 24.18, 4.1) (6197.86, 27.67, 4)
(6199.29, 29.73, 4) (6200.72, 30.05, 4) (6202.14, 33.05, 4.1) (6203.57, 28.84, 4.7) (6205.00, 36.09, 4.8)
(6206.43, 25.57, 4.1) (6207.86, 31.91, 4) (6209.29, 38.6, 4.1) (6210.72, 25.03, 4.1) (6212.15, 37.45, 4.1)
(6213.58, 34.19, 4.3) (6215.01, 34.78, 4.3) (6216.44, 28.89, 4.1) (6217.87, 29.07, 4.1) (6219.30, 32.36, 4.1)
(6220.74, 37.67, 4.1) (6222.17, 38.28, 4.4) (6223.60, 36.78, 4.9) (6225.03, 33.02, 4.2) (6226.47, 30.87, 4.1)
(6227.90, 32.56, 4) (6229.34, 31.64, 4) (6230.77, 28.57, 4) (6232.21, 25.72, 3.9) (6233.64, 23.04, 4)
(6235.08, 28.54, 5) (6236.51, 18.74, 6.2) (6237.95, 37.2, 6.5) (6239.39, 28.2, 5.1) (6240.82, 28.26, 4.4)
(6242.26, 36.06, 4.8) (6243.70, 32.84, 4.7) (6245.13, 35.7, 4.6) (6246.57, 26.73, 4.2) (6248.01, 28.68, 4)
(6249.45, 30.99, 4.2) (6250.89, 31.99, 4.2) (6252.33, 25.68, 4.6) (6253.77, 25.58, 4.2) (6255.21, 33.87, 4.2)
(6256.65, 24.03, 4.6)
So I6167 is 2.7 angstroms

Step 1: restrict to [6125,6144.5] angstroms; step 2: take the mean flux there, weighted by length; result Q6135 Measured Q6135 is 28.9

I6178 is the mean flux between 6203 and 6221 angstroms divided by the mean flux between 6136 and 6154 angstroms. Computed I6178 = 1.1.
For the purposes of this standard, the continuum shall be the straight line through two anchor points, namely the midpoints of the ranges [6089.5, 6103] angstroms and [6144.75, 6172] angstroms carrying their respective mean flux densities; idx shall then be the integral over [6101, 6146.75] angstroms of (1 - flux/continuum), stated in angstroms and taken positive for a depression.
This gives -0.6 angstroms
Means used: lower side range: 28.7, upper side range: 28.6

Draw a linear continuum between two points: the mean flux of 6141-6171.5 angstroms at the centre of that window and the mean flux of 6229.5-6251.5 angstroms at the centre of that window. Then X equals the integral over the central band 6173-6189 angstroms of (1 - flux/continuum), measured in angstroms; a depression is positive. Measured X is 1.0 angstroms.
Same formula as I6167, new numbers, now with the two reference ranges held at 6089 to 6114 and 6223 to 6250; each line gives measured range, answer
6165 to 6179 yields 1.0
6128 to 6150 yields 0.3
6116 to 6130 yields 0.4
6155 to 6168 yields 0.4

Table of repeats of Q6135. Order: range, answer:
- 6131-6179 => 28.6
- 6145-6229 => 29.5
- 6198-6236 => 31.5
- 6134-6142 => 29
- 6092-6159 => 28.9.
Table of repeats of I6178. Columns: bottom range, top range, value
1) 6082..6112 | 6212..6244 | 1.07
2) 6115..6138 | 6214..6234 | 1.11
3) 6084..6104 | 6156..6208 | 0.97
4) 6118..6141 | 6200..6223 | 1.14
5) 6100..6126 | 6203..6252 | 1.06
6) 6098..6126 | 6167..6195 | 0.93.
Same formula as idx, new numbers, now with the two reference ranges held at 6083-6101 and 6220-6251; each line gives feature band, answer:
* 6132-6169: 1.2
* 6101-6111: -0.1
